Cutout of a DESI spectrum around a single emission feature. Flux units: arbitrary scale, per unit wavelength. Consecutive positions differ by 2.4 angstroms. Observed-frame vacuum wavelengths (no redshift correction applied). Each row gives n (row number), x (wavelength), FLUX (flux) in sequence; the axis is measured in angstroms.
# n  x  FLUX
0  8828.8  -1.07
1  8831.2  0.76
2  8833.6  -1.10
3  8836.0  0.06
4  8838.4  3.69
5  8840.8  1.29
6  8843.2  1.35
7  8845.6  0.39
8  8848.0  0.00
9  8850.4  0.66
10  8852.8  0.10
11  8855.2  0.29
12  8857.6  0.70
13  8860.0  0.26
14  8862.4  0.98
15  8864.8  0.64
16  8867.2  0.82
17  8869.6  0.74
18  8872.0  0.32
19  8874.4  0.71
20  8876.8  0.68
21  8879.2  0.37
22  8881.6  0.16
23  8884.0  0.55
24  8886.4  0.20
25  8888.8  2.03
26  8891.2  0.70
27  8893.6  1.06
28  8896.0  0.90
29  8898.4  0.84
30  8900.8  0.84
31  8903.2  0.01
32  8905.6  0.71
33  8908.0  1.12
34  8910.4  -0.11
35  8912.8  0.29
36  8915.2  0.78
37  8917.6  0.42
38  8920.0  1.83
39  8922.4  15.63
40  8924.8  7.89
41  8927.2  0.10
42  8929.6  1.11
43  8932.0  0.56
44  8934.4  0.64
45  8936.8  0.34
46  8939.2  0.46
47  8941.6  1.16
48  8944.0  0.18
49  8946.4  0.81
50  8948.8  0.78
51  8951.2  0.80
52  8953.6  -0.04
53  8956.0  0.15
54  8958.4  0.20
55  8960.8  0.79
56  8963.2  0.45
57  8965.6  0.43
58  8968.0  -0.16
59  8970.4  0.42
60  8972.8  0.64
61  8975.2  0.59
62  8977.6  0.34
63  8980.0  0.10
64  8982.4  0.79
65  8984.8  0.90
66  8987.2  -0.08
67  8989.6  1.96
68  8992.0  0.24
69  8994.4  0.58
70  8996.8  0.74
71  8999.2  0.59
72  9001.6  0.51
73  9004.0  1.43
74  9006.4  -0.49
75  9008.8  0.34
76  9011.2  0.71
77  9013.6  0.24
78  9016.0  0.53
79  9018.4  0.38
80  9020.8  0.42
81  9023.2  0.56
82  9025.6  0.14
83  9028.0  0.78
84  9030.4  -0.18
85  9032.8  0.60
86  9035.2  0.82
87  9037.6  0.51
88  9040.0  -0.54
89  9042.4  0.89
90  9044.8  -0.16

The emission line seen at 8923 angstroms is [O III]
